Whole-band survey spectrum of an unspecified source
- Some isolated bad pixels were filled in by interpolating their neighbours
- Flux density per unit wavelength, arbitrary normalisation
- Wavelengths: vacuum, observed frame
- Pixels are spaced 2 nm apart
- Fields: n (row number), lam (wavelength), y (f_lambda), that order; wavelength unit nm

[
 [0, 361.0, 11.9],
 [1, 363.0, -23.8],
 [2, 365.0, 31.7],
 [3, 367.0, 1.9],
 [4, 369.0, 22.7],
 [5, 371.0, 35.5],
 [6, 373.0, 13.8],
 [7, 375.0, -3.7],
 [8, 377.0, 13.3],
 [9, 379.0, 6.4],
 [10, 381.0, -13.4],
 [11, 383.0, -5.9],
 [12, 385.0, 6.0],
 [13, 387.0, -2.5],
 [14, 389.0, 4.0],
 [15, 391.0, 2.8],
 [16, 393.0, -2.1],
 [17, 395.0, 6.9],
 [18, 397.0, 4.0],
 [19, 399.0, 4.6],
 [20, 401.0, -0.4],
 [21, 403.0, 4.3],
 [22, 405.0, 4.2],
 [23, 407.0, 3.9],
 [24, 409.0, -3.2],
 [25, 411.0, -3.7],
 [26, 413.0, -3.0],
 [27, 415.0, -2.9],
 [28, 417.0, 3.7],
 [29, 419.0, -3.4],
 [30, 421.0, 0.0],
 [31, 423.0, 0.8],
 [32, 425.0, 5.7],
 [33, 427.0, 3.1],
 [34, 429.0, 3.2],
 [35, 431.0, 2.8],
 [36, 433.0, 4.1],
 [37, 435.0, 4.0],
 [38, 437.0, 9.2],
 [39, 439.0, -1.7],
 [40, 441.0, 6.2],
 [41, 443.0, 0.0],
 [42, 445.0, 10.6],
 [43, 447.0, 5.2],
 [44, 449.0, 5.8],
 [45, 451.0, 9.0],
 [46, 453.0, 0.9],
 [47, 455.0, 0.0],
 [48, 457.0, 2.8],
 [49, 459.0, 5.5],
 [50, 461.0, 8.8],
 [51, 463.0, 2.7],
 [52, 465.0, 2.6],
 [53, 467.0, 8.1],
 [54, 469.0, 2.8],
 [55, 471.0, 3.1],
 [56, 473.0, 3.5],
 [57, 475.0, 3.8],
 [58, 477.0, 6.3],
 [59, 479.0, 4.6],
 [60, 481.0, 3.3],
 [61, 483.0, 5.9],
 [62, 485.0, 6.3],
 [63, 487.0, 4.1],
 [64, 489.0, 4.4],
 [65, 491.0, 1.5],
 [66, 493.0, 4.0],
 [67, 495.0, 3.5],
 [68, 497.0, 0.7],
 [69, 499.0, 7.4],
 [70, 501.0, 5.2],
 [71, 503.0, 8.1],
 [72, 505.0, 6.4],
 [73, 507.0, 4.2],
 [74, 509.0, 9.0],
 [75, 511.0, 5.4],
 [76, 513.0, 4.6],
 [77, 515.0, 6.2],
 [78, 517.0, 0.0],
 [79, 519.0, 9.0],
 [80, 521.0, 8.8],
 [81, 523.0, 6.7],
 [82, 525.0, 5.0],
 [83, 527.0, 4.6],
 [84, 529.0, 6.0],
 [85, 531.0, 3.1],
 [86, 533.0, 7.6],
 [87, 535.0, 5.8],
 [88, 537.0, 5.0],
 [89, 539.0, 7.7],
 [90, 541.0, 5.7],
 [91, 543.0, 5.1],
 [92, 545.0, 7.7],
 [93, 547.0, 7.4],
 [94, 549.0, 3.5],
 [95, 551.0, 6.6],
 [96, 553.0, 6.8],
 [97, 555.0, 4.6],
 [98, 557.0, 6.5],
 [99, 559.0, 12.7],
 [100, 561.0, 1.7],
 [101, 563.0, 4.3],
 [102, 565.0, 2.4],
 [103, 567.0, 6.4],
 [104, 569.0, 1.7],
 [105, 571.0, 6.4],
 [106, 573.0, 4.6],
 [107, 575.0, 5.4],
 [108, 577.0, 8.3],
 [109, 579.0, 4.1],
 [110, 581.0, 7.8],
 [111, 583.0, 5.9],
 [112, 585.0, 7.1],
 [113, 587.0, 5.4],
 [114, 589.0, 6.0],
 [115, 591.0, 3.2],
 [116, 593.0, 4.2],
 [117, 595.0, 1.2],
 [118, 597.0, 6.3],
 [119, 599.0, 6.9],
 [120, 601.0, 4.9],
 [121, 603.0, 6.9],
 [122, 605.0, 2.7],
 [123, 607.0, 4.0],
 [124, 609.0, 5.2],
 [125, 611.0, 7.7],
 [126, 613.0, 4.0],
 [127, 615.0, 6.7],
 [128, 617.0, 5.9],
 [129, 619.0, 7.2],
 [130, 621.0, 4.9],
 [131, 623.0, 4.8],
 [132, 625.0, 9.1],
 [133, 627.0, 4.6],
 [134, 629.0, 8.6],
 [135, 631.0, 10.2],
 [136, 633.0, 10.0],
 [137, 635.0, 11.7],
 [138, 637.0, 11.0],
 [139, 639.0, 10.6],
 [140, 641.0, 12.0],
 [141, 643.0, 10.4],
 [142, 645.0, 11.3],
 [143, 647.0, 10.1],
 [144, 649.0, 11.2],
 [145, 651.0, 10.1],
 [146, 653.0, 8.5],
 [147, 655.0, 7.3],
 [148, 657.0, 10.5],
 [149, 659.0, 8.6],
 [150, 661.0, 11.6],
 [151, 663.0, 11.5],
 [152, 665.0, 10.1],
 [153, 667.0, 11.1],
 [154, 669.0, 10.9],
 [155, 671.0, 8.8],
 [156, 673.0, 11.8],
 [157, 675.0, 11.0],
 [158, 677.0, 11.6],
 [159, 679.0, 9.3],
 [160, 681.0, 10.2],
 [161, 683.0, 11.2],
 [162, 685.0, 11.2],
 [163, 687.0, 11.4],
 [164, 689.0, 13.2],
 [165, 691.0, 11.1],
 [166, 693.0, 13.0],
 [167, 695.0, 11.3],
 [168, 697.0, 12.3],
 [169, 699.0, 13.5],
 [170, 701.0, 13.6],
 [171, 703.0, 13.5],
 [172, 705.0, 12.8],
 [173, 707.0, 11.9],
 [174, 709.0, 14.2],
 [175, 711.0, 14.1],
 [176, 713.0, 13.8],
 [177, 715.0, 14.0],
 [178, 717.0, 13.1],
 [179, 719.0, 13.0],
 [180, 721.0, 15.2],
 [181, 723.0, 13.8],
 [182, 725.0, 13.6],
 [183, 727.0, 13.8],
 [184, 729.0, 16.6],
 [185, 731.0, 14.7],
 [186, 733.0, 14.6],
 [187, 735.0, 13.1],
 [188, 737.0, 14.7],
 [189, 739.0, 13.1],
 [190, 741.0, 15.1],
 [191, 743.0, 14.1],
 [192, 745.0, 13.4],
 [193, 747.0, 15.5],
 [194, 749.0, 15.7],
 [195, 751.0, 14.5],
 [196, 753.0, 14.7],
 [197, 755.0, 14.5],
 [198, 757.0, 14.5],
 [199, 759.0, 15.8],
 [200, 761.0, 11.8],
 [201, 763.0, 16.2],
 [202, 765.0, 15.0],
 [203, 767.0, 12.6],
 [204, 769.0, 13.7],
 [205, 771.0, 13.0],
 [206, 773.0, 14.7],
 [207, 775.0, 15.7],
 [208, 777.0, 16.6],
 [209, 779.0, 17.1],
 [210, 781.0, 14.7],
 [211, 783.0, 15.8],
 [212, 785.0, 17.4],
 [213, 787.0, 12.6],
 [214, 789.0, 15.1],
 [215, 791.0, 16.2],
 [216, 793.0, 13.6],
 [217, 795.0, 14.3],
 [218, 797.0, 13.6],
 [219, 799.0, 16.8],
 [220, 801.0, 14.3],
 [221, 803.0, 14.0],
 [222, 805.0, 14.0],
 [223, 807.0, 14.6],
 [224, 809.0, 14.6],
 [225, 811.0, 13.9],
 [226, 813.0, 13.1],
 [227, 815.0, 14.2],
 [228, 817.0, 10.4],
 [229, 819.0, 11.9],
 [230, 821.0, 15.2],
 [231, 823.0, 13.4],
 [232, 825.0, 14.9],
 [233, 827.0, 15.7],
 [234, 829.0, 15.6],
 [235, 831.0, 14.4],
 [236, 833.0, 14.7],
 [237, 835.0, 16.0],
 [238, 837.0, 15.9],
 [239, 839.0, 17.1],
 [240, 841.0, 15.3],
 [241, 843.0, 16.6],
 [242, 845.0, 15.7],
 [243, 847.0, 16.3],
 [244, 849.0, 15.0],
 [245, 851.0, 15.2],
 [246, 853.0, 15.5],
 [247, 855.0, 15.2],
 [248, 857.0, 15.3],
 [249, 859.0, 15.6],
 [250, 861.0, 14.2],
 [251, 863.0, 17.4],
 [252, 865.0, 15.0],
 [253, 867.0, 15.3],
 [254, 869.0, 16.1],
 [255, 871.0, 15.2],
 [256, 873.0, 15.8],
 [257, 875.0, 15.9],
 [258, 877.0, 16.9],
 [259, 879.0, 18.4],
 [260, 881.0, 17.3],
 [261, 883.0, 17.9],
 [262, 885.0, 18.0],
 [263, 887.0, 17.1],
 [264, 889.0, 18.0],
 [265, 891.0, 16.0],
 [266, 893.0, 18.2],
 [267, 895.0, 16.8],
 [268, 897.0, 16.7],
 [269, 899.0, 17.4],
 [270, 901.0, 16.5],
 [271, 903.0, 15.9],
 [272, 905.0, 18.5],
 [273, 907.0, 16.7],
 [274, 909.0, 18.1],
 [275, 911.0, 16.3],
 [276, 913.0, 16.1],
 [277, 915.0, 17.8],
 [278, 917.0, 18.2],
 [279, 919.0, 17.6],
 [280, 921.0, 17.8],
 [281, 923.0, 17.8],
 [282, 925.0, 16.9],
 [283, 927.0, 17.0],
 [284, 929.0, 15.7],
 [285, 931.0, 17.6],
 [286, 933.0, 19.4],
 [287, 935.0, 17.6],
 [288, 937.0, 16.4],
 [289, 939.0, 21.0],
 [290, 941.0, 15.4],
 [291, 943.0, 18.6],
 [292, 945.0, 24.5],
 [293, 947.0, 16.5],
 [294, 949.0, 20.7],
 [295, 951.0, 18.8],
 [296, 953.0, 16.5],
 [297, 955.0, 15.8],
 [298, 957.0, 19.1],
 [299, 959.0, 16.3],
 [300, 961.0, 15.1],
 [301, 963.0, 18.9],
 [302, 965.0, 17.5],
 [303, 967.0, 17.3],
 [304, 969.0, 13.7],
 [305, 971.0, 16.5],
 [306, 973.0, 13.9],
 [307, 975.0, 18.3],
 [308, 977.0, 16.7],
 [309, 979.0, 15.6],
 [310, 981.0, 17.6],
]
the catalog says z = 0.579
